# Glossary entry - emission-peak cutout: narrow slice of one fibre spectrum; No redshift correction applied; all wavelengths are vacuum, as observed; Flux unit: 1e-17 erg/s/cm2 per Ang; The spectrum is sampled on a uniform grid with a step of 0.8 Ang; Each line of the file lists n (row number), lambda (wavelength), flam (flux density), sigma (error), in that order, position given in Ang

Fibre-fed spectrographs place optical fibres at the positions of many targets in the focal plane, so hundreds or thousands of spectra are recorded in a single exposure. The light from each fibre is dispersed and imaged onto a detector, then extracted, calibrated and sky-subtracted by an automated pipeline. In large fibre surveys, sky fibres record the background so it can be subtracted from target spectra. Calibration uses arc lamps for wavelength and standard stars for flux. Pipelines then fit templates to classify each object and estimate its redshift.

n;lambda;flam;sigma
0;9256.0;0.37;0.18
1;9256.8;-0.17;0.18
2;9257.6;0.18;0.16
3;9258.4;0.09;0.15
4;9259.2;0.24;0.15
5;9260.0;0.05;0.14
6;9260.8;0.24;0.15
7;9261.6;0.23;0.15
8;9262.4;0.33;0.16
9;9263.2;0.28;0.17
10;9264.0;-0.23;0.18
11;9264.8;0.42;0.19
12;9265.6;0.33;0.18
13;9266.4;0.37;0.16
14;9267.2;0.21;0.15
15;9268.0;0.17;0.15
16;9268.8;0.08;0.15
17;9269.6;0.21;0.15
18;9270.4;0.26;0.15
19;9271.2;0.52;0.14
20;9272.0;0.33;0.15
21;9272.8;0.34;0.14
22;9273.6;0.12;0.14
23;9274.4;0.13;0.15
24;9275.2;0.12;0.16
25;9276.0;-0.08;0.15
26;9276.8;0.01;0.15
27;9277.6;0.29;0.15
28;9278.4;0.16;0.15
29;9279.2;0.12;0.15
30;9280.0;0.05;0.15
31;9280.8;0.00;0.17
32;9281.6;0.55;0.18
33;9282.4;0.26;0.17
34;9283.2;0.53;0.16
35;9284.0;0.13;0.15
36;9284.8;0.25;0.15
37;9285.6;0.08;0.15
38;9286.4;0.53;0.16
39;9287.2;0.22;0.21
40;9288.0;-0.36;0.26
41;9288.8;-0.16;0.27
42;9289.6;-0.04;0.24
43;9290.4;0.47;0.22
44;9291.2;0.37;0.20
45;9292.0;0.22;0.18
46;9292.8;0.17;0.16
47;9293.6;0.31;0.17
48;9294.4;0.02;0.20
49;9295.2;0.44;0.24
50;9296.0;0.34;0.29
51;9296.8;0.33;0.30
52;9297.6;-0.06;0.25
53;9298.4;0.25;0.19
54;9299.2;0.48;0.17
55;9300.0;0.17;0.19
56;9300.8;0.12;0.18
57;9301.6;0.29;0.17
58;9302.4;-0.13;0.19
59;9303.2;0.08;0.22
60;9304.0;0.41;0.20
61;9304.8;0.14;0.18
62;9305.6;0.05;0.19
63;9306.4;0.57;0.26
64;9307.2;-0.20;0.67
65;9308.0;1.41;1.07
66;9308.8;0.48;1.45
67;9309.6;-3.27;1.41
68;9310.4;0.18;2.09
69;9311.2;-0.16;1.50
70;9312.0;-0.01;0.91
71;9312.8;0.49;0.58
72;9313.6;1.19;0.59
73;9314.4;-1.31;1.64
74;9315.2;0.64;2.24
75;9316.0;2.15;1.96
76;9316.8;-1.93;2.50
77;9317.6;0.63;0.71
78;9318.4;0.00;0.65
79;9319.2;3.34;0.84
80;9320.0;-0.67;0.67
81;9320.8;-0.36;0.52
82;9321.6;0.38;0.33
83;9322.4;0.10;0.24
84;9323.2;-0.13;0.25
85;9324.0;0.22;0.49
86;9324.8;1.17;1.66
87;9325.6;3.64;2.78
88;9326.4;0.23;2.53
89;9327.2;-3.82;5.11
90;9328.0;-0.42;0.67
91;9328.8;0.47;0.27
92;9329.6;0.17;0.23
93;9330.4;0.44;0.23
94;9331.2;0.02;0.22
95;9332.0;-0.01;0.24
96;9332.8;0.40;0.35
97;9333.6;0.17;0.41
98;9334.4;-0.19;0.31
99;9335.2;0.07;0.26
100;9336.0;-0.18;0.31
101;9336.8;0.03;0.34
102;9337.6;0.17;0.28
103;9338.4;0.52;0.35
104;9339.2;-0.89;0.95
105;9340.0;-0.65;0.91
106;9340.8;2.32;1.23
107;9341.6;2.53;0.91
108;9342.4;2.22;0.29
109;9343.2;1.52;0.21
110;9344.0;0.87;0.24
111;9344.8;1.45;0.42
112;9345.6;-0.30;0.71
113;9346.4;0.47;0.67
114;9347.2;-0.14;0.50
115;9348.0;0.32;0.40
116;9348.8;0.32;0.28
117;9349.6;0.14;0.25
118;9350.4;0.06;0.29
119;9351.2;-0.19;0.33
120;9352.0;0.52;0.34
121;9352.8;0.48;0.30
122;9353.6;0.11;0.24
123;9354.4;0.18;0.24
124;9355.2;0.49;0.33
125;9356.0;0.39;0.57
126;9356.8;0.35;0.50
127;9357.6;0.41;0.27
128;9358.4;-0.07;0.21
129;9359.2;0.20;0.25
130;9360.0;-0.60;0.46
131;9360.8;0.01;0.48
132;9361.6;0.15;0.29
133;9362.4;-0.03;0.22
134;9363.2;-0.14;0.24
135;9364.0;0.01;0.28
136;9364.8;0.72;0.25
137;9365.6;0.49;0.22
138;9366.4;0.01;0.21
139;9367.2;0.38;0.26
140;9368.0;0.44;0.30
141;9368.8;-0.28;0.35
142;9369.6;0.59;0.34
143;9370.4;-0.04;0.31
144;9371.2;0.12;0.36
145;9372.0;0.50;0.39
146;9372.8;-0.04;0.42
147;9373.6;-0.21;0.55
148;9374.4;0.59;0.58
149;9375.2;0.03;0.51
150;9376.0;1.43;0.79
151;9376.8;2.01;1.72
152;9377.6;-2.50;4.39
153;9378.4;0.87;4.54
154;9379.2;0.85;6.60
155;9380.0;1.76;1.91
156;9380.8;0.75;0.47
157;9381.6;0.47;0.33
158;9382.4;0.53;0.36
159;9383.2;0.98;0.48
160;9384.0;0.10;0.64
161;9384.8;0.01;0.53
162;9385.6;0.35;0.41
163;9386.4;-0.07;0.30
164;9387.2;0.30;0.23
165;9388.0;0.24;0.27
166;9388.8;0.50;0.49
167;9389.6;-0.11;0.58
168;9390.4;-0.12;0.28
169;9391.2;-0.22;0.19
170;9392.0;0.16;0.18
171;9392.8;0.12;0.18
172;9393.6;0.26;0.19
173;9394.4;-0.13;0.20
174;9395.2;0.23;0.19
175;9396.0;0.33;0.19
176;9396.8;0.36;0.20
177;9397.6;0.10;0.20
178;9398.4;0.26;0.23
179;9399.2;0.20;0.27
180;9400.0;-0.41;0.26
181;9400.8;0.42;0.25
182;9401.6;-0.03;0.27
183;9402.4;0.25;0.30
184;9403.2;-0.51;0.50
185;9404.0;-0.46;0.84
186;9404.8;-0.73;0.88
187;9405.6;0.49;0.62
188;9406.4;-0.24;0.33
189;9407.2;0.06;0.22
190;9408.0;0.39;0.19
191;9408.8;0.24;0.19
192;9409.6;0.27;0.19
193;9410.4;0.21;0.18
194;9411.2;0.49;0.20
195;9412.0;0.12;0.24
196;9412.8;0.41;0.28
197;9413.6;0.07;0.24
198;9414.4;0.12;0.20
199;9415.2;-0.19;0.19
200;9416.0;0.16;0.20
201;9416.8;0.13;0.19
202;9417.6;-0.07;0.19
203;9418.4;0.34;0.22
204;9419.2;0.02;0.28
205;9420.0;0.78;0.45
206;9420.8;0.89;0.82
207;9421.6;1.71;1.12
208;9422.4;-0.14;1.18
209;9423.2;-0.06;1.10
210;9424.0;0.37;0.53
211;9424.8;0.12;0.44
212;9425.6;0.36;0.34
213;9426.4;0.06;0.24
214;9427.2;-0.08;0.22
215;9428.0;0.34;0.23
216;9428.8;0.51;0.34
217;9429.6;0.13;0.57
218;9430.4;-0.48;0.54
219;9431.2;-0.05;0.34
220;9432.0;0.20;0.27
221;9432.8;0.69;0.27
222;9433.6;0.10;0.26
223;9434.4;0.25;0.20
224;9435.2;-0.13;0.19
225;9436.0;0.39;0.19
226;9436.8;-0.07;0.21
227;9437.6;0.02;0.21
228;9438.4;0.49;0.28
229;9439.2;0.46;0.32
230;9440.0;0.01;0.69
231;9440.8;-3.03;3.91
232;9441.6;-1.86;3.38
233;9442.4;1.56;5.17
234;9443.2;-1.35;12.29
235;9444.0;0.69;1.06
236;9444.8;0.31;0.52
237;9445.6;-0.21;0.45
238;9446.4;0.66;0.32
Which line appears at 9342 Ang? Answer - [O III] 5007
